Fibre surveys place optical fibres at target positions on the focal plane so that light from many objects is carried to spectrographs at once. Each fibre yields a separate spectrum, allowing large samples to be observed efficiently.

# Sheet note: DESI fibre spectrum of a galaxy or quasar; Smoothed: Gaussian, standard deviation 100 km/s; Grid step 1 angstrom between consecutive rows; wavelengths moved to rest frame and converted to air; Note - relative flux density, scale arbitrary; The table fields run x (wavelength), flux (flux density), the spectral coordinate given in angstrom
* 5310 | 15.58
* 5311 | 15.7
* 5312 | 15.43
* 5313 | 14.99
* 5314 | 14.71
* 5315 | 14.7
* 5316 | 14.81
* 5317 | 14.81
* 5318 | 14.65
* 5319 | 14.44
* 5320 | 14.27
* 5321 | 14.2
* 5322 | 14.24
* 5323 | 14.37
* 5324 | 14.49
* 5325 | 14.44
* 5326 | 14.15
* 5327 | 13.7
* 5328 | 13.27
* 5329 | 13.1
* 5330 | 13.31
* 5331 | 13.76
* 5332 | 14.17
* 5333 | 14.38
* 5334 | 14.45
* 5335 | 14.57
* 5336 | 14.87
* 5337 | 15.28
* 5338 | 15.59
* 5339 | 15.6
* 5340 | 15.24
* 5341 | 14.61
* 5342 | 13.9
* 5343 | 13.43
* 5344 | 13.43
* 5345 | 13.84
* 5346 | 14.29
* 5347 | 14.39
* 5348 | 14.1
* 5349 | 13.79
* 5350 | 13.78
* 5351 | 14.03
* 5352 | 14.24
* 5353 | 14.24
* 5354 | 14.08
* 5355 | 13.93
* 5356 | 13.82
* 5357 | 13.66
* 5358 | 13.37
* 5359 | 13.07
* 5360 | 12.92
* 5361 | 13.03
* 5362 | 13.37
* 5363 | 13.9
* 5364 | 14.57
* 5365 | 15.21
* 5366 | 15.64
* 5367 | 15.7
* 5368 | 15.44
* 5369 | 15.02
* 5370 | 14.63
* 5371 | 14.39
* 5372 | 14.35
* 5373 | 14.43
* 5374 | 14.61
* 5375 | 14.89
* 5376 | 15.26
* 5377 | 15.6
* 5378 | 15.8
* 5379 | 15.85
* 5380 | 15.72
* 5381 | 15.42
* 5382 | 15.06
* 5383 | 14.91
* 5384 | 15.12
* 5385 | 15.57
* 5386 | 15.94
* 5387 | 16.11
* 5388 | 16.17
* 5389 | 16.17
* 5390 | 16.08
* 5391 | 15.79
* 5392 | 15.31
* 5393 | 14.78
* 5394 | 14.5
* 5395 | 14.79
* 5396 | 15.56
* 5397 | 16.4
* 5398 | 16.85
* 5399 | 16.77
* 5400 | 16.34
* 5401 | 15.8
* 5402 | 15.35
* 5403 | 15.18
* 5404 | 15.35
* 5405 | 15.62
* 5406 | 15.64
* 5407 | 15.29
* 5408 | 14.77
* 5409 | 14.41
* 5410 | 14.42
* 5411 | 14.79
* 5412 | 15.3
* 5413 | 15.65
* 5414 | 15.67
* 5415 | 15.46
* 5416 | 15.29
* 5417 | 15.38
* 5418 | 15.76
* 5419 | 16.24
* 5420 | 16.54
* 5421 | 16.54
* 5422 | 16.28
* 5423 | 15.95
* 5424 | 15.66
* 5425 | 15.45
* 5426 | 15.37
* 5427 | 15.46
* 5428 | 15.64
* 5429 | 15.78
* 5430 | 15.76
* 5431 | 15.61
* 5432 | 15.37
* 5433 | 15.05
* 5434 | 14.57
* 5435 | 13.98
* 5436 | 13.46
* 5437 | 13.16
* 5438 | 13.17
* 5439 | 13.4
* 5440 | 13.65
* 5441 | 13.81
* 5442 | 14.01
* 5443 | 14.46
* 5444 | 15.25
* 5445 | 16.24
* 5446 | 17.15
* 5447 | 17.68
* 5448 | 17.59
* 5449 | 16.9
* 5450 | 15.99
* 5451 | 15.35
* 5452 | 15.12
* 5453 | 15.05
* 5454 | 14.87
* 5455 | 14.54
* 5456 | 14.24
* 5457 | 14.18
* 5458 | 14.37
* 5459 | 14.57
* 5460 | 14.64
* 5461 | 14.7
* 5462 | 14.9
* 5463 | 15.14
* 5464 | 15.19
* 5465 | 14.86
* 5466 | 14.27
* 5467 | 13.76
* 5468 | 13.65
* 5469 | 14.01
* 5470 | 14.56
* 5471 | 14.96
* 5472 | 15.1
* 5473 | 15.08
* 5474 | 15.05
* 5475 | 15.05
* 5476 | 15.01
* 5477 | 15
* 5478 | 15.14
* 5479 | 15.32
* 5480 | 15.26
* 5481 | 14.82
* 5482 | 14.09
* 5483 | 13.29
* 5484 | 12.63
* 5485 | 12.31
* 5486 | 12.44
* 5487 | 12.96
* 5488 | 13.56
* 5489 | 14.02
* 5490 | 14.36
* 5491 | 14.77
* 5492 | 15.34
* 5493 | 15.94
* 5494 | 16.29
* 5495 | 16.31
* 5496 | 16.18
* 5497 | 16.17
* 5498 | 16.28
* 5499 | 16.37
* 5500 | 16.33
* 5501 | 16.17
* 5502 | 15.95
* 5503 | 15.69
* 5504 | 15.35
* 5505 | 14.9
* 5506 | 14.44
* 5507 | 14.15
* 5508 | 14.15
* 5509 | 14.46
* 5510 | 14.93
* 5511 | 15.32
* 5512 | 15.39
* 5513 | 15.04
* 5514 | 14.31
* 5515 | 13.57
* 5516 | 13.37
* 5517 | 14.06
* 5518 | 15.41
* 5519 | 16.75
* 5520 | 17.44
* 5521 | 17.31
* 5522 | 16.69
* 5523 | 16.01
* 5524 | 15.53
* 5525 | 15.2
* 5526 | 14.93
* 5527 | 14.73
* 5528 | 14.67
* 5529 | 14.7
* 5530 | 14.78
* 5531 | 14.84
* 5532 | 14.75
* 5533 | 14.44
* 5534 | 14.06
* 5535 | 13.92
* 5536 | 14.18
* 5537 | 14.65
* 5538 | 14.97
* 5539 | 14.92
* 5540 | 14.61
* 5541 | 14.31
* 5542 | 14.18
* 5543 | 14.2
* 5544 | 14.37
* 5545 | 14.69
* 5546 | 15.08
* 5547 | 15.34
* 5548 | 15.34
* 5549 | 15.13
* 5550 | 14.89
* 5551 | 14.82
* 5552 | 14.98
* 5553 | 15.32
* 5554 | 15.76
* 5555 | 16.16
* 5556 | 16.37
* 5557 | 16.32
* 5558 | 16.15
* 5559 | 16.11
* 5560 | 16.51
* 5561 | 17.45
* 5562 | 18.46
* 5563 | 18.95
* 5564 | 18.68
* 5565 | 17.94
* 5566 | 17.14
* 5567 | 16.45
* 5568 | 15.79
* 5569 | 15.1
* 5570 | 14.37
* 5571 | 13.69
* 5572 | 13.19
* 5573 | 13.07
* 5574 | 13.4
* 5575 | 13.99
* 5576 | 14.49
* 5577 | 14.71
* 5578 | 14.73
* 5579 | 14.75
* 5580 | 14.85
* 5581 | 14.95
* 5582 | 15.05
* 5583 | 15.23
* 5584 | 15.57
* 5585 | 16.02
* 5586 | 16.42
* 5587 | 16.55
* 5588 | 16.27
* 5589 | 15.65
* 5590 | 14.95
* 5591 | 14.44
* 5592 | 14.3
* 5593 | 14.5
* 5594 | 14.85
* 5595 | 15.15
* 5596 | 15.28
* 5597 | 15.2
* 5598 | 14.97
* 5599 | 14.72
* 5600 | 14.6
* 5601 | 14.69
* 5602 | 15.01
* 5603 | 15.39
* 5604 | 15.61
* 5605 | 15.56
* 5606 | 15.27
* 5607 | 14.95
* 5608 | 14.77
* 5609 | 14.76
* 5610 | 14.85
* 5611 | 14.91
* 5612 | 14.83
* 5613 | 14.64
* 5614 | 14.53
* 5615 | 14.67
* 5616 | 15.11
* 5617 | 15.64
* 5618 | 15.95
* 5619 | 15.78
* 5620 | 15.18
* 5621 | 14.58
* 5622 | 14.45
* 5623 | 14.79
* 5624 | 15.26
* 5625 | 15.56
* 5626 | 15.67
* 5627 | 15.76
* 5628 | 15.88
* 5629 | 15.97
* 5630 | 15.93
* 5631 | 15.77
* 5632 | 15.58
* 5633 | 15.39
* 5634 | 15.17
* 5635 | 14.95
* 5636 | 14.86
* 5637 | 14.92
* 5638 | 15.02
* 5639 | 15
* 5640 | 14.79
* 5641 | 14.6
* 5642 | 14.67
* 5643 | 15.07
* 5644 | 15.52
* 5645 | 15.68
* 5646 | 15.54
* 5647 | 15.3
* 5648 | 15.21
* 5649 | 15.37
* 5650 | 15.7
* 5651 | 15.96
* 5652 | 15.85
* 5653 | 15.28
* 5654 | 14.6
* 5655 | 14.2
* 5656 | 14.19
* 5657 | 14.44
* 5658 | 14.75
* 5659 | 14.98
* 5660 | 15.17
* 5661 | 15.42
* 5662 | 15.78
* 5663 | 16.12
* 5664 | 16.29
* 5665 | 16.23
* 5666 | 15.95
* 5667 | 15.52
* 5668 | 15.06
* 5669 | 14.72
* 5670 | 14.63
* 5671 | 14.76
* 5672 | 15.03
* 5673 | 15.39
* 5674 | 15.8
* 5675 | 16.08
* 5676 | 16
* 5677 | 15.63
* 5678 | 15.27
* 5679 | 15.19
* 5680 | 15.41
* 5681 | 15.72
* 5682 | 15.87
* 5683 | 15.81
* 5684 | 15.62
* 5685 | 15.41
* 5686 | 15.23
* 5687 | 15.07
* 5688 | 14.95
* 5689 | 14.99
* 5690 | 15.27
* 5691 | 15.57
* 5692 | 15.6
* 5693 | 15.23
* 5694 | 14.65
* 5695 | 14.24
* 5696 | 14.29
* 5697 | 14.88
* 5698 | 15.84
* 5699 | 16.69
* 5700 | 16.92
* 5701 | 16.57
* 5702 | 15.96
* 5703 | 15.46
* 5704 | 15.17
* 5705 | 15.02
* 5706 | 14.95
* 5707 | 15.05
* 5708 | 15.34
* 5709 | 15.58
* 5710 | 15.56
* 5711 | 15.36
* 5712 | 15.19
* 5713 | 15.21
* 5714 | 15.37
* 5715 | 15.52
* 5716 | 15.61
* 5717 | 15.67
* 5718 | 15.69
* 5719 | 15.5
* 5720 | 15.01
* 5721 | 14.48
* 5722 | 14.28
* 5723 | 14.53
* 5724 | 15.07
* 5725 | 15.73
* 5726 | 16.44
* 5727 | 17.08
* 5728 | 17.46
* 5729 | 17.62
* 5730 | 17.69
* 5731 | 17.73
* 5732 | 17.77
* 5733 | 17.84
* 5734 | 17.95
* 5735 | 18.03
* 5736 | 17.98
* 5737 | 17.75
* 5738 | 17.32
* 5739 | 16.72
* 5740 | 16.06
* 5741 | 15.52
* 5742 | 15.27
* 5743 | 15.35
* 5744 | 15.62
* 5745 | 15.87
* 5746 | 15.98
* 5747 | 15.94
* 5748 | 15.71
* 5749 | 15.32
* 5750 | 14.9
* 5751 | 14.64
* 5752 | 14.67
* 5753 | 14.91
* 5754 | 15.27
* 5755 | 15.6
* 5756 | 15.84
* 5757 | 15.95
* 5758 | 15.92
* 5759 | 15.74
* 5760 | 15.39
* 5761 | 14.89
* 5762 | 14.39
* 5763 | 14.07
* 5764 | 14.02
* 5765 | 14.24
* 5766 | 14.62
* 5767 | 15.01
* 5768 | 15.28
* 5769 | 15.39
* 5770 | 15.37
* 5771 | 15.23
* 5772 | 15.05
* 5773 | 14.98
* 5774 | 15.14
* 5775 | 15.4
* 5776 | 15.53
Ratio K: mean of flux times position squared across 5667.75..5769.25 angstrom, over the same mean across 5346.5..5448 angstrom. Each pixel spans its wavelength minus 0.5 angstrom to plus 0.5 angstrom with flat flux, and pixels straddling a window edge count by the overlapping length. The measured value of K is 1.16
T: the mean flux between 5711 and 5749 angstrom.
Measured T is 16.2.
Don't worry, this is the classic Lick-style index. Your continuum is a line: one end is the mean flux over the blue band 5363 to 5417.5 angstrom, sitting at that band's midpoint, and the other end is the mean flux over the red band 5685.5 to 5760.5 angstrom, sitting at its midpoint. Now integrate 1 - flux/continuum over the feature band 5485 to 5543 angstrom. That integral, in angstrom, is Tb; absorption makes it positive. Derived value 1.93 angstrom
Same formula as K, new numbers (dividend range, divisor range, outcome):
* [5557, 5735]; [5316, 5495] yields 1.14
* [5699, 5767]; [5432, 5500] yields 1.17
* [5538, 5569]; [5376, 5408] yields 1.08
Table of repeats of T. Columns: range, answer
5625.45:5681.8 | 15.3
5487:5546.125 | 15.1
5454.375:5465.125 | 14.7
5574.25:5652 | 15.2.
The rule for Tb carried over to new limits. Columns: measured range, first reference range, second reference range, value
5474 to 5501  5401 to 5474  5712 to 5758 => 0.7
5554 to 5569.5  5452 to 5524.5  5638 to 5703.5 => -1.8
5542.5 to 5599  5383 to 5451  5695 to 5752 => 0.9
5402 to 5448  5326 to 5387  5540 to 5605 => -1.5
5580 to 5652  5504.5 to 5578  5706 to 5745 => 1.6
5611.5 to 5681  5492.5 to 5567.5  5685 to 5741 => 2.0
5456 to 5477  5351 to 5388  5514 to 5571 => 0.7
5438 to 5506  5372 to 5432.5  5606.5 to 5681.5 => 2.3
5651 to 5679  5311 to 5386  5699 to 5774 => 0.3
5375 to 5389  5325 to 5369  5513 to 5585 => -1.2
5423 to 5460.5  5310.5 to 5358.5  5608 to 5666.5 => -1.1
